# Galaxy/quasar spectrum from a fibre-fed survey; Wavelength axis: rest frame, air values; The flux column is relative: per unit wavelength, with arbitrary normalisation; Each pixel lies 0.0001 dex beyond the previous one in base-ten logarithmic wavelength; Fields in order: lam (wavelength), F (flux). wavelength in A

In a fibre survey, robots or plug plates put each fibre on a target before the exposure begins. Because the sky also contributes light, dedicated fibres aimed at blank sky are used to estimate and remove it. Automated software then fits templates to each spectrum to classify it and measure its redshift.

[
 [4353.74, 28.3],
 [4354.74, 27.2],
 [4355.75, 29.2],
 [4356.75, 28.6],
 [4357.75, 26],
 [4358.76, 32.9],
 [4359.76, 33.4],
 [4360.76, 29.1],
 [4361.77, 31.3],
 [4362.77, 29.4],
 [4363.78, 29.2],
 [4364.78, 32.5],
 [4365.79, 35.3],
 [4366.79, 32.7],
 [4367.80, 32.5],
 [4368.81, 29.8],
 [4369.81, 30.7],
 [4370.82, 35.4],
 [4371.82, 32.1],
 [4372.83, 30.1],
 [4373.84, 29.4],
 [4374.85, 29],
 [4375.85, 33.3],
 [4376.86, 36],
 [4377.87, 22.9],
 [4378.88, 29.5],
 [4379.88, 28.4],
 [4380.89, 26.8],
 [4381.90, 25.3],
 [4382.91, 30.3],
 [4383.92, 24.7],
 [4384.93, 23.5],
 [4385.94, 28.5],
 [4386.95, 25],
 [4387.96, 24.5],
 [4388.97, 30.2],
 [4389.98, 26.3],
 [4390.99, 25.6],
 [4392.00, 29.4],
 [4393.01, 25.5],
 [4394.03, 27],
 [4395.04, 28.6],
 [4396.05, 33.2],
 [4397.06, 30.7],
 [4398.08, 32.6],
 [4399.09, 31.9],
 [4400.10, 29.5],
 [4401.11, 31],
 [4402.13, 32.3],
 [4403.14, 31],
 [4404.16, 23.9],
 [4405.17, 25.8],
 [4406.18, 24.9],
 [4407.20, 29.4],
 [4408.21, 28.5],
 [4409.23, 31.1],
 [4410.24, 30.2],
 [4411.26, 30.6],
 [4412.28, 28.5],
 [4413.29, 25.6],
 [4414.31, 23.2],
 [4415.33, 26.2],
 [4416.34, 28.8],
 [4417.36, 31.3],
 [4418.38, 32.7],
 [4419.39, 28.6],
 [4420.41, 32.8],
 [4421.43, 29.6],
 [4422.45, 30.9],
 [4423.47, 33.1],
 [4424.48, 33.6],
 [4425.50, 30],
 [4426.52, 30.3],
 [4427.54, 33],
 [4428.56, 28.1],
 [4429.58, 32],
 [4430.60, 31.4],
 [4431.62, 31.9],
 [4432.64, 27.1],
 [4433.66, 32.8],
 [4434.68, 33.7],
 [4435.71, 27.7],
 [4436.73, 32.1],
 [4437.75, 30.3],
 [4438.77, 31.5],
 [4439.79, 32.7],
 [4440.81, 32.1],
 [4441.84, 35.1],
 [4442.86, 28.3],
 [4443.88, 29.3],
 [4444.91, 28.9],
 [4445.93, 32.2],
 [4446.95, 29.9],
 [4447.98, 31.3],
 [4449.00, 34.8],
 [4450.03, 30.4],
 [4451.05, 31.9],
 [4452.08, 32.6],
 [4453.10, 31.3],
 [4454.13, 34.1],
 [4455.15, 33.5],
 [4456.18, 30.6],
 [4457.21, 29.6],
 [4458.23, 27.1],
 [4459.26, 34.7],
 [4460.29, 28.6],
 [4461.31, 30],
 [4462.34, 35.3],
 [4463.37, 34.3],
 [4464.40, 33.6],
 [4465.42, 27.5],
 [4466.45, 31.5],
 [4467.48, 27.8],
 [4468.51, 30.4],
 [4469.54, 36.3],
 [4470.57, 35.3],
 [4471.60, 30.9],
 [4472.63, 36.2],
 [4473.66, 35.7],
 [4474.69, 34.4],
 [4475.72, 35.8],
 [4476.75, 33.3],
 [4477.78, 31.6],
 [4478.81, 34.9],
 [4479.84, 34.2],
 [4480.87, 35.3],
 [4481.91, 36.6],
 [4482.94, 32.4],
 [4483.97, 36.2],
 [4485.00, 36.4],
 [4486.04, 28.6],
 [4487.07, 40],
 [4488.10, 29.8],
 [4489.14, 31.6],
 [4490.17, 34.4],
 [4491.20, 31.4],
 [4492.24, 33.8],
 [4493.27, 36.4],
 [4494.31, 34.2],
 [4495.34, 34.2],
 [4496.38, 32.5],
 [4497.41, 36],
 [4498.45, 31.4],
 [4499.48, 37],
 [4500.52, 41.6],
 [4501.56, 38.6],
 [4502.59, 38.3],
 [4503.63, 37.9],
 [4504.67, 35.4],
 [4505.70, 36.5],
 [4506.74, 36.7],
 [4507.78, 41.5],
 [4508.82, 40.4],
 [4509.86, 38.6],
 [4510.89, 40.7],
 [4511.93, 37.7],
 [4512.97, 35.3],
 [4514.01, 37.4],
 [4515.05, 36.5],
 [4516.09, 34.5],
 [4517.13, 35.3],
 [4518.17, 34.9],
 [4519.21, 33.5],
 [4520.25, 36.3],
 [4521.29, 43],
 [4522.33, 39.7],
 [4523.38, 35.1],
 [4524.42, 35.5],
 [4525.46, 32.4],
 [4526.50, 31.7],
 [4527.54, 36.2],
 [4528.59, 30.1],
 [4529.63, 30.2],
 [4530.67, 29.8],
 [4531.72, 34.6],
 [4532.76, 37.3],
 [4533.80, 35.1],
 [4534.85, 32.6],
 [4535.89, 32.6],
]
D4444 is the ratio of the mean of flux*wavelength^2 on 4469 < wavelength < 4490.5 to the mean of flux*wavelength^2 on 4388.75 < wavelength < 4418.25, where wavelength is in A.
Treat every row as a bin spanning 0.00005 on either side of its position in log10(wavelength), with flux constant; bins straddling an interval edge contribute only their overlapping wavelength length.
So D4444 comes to 1.23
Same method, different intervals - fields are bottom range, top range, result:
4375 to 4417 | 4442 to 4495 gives 1.19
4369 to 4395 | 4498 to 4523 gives 1.40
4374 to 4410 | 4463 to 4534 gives 1.29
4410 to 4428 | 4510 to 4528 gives 1.27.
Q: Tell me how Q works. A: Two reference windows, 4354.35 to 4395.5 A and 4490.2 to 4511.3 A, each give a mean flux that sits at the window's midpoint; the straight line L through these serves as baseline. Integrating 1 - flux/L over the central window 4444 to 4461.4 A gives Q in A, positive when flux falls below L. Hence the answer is 1.3 A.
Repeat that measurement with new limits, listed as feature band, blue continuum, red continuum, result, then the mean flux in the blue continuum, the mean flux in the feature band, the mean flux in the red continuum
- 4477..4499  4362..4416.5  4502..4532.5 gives 0.4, 29.1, 33.9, 36.1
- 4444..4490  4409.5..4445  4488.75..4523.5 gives 1.1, 30.4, 32.7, 36.5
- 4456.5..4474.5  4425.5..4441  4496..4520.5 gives 0.8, 31.1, 32.1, 36.9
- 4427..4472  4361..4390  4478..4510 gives 2.4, 29.5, 31.4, 35.5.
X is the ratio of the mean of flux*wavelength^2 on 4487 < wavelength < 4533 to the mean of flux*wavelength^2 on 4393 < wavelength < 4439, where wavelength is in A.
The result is 1.24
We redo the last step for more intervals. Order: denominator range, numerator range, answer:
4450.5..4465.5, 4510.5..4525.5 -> 1.18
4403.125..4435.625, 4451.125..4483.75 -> 1.13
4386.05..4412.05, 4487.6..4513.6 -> 1.31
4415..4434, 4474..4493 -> 1.13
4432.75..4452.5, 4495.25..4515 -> 1.22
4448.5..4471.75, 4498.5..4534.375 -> 1.17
